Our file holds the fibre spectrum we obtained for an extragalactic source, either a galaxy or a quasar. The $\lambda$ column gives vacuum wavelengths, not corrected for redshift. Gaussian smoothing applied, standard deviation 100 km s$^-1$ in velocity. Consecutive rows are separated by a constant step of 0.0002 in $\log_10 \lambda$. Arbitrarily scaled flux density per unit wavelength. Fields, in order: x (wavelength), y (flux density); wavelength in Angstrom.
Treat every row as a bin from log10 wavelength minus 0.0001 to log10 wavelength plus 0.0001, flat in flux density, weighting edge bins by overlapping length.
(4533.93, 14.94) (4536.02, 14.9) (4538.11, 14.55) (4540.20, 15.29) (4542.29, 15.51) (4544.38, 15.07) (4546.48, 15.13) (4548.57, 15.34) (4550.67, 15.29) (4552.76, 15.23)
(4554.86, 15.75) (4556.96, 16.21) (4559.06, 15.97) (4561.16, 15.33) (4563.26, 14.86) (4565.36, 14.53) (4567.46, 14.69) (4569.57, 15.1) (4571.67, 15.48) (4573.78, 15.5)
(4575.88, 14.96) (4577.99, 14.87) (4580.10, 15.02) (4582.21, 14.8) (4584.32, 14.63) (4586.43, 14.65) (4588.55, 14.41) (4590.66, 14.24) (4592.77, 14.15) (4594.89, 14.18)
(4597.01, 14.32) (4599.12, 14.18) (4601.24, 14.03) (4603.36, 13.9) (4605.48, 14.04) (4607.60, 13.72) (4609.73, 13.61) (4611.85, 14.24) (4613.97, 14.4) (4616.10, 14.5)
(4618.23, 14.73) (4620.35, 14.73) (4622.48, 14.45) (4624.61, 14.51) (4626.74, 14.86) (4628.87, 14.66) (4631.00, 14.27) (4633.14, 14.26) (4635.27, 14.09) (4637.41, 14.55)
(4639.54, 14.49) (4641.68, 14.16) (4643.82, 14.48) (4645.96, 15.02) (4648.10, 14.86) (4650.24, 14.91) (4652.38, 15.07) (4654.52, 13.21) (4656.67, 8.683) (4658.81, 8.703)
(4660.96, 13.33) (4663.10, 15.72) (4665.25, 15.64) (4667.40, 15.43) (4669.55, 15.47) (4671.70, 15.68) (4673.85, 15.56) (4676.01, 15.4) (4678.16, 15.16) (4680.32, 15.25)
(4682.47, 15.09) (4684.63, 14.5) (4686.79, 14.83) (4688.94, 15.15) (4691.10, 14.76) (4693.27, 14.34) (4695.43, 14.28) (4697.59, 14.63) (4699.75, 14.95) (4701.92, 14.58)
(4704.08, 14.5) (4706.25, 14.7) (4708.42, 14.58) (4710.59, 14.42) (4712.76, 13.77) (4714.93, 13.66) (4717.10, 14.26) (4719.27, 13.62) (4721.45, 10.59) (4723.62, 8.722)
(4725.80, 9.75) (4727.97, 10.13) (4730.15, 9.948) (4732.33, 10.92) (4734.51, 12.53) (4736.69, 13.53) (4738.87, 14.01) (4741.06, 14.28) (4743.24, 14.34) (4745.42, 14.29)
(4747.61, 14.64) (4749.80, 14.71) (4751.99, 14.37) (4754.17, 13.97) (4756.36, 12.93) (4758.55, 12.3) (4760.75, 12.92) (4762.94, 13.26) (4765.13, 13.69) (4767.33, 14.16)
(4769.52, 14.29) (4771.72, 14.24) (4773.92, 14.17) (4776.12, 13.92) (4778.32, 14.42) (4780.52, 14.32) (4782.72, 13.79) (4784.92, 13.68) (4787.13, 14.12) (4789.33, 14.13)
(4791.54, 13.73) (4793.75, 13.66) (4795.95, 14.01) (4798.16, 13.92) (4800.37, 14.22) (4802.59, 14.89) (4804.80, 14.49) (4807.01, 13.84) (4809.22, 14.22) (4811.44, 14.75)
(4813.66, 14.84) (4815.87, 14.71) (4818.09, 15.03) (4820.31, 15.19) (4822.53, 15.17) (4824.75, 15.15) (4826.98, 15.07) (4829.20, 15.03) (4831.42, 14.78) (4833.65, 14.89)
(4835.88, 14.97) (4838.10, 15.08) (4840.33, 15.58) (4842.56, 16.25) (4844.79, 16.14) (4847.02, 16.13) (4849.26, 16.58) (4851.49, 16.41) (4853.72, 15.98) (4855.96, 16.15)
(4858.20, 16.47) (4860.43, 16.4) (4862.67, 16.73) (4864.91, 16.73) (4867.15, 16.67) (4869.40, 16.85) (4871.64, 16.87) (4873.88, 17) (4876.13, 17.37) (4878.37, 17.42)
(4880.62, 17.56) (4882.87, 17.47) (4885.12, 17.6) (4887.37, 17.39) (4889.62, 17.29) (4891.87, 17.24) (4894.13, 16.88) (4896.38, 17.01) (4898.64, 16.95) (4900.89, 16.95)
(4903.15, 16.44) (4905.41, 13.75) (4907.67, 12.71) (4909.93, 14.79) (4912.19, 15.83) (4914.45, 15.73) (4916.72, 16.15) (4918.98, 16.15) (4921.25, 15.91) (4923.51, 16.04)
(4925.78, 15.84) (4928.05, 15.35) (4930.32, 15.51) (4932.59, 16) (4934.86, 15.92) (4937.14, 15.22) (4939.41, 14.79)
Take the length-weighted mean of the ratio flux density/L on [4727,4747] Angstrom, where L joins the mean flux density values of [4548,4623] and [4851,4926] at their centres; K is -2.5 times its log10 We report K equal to 0.220 mag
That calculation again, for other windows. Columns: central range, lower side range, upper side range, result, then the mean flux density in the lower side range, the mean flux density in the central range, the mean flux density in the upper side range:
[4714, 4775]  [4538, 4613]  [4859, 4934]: 0.200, 14.8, 13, 16.4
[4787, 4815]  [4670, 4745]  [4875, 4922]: 0.061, 13.7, 14.2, 16.4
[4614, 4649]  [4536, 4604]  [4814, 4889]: 0.048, 14.9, 14.5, 16.1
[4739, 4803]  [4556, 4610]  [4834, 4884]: 0.141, 14.7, 14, 16.5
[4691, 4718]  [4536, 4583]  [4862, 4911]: 0.102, 15.2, 14.4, 16.6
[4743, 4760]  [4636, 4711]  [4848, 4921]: 0.097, 14.5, 13.9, 16.5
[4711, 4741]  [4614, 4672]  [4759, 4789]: 0.160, 14.2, 12.1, 13.9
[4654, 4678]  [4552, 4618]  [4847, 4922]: 0.091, 14.7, 14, 16.5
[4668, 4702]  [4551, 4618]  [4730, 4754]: -0.076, 14.7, 15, 13.6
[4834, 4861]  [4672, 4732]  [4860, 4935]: -0.019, 13.7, 16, 16.4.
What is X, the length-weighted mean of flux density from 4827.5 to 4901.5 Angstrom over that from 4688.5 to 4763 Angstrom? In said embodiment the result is 1.23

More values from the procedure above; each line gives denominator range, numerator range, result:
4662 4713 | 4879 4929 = 1.09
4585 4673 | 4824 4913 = 1.14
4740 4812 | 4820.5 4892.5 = 1.16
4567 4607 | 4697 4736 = 0.88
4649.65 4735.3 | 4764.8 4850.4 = 1.07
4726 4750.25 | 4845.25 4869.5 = 1.28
